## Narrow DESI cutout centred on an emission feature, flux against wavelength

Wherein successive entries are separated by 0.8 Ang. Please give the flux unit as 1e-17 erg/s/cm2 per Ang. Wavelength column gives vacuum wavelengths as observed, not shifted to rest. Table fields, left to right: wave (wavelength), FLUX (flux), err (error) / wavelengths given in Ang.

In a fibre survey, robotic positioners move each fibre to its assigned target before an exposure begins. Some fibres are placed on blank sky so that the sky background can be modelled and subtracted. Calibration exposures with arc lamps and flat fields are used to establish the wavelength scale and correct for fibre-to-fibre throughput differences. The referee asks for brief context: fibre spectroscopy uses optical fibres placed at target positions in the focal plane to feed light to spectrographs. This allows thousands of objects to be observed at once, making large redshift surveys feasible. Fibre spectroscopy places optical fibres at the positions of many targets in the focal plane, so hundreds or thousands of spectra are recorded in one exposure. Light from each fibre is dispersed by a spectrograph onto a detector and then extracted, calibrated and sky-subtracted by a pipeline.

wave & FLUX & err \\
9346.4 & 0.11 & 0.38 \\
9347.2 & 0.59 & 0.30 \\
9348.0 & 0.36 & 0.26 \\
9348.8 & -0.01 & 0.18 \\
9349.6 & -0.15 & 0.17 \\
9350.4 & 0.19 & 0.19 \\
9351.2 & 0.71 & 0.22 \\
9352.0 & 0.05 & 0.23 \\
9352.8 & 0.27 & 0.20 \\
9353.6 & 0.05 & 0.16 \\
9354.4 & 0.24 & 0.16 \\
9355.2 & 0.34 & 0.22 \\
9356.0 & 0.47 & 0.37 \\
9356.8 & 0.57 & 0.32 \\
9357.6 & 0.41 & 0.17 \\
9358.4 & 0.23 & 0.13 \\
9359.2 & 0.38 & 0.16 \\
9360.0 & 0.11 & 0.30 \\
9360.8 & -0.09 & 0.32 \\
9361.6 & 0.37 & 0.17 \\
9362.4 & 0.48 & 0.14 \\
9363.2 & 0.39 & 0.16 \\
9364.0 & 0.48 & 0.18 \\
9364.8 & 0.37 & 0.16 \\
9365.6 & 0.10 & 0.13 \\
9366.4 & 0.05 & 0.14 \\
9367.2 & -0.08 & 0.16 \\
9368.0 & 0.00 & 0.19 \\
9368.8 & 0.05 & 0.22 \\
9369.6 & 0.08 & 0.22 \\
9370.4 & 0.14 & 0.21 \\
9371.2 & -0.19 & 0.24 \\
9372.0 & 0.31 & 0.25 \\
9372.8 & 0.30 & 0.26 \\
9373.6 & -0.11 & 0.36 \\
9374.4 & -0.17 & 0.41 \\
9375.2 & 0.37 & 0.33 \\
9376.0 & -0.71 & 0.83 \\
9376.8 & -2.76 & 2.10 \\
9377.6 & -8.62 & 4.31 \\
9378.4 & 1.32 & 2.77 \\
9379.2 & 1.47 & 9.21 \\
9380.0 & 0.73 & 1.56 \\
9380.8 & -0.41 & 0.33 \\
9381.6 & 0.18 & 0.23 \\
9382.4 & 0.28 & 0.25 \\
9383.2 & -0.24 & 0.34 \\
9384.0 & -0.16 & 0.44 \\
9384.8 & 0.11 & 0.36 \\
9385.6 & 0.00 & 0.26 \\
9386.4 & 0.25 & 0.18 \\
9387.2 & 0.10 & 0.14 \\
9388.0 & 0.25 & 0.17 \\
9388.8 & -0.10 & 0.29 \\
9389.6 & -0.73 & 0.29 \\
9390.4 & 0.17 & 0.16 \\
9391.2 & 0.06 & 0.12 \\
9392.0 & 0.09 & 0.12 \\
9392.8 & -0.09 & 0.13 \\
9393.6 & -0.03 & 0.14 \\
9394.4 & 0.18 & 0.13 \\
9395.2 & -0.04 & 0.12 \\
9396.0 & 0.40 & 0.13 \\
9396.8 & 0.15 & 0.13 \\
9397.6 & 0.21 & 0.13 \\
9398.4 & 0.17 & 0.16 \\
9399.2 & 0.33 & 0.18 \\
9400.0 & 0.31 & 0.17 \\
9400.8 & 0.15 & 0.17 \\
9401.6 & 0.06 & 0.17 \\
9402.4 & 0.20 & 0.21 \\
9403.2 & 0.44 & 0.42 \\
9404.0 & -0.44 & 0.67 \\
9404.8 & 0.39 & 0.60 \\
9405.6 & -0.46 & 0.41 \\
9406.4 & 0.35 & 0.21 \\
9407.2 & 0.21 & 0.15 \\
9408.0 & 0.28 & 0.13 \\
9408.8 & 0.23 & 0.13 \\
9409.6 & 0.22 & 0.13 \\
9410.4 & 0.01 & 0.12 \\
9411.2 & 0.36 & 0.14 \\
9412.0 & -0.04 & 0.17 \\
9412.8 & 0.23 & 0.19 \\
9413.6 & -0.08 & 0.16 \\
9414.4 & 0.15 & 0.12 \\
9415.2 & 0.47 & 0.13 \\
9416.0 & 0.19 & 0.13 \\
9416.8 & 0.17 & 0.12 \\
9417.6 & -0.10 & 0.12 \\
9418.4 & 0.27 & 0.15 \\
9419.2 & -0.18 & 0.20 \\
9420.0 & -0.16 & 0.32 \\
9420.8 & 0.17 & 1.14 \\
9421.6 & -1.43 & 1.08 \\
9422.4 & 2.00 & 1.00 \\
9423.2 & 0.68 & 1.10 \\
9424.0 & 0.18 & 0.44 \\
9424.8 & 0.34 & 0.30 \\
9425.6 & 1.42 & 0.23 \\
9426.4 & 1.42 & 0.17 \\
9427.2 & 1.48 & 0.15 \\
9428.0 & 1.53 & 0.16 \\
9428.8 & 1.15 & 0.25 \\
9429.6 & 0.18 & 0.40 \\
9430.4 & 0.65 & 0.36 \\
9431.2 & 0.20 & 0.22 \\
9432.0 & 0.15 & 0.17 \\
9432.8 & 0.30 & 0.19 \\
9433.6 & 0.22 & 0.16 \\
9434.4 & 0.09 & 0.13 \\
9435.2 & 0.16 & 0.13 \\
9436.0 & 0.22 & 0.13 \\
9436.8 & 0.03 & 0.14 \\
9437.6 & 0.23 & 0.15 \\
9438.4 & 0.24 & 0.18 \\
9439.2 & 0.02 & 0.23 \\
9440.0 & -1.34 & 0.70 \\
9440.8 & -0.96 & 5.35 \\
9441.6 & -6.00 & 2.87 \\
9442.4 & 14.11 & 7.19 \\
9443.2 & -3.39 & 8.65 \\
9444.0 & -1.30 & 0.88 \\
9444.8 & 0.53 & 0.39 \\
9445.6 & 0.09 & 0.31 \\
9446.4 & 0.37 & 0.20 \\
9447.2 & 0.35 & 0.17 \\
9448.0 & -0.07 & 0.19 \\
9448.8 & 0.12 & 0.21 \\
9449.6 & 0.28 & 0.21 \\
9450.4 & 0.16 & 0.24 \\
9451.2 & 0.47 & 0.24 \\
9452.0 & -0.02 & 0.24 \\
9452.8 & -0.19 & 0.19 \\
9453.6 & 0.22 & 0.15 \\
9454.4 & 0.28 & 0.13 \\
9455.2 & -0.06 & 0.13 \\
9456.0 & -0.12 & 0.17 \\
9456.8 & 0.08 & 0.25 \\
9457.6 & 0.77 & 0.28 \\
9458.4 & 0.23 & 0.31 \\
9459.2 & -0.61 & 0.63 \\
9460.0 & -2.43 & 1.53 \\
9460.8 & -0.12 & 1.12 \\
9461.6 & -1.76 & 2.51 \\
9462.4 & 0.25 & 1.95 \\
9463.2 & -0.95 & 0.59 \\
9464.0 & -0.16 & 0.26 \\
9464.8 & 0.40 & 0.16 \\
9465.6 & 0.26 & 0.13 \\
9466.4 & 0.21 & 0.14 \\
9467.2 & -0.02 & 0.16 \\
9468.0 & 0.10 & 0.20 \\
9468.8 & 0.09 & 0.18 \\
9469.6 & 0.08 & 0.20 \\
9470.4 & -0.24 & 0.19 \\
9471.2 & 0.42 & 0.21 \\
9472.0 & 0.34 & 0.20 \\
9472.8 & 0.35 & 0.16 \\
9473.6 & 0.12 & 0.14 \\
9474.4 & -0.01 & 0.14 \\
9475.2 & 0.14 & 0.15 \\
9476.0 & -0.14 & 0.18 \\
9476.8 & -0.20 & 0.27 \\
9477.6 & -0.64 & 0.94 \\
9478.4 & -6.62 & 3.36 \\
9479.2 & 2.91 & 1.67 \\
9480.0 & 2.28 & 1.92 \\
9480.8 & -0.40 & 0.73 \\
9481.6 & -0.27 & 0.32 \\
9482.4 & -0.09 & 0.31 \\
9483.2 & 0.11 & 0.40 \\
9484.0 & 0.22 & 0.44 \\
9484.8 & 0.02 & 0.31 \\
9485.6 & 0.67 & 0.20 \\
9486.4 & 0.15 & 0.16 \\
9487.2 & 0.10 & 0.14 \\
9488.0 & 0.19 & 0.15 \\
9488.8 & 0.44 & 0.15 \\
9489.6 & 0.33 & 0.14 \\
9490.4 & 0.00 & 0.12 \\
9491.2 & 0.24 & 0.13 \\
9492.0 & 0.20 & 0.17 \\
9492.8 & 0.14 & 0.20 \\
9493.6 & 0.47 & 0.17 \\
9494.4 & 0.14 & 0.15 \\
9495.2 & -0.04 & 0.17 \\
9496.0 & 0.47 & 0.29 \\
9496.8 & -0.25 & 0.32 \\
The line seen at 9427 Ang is H-beta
